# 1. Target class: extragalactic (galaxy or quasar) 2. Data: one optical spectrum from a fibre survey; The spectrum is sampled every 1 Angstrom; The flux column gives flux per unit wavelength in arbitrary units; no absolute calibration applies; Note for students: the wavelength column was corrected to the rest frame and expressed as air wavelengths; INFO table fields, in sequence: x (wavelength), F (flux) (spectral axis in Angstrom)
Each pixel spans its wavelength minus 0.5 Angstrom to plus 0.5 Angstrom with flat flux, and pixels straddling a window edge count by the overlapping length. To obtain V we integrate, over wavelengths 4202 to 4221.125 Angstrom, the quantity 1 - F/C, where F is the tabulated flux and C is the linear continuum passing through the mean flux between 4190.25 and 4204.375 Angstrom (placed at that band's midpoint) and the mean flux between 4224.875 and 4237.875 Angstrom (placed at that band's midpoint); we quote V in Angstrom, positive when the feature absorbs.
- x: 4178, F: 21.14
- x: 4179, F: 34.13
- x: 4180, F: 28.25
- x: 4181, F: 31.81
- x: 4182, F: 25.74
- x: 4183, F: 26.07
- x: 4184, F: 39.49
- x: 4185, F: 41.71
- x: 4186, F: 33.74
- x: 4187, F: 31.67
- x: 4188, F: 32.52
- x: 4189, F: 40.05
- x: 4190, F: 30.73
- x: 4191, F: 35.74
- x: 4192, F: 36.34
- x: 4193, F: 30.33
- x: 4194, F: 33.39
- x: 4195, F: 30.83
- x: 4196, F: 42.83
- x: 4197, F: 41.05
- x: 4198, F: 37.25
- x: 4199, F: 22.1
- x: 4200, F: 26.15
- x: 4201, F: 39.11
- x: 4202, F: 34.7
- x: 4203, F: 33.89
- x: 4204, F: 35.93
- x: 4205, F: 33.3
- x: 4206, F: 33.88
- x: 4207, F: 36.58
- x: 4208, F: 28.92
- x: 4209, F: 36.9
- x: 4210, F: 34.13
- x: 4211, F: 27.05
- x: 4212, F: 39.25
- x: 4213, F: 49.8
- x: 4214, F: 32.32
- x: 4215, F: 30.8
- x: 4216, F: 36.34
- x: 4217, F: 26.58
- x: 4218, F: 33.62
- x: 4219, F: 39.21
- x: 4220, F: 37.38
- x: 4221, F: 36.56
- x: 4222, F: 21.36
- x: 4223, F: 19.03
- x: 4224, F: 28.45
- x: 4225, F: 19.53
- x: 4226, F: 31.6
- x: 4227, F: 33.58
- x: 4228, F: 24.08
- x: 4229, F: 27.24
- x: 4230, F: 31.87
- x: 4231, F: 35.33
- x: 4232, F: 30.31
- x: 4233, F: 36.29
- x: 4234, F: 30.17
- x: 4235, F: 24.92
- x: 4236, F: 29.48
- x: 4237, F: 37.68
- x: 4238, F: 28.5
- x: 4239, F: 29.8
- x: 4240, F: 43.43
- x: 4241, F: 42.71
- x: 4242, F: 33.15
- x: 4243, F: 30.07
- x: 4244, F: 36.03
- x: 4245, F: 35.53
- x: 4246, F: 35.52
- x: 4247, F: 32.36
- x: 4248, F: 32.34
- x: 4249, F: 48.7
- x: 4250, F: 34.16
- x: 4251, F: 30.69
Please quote -1.3 Angstrom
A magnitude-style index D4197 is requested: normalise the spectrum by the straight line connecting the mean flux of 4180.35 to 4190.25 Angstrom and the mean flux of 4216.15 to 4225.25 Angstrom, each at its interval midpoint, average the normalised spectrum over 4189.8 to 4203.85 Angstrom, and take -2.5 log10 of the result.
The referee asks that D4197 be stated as -0.06 mag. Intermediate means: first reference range 33.3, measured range 34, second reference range 29.6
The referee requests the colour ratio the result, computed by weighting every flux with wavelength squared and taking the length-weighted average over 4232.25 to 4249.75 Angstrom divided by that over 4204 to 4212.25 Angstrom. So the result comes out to 1.04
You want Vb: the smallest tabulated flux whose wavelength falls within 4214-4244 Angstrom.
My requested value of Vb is 19.03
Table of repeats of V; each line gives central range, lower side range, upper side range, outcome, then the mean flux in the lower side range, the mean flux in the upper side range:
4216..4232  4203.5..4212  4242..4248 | 1.8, 33.7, 33.7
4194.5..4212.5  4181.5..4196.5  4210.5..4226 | -0.6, 34.1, 31.8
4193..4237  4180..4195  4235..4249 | 1.9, 33.3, 34.5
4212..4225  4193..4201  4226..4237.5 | -0.1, 33.5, 31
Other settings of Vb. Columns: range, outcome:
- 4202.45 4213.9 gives 27.05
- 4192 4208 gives 22.1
